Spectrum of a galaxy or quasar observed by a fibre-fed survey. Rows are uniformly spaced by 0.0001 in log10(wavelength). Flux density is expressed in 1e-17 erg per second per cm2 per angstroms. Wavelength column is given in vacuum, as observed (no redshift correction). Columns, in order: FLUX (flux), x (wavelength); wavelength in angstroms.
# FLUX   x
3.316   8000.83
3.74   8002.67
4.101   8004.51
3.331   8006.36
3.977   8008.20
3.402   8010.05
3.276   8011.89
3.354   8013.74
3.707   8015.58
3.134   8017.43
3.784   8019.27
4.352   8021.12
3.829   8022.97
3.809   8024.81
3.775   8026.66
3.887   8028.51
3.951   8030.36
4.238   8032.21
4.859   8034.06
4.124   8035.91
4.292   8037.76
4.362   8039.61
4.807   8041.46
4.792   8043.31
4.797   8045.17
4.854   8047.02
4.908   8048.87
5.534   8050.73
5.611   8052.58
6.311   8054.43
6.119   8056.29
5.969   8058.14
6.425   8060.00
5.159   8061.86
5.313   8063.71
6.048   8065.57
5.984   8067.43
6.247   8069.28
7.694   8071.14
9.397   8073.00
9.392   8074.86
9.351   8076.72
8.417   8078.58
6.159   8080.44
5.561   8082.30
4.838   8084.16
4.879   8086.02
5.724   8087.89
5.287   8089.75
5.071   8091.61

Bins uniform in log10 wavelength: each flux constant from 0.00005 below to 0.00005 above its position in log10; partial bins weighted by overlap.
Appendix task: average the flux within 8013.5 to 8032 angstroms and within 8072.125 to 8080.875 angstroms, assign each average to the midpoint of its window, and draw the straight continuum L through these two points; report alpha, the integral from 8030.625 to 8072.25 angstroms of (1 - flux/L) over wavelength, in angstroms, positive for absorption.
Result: 6.4 angstroms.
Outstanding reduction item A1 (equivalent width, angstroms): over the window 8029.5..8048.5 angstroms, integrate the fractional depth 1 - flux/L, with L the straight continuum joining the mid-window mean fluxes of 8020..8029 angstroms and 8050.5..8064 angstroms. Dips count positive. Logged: 1.0 angstroms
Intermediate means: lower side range 3.93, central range 4.52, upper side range 5.85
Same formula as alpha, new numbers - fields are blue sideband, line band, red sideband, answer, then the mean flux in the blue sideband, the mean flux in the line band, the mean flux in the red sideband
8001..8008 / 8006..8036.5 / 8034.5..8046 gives 2.1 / 3.71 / 3.82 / 4.54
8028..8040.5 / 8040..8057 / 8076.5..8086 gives -1.1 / 4.26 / 5.26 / 6.49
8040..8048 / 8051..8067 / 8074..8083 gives 0.6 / 4.78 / 5.86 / 7.82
